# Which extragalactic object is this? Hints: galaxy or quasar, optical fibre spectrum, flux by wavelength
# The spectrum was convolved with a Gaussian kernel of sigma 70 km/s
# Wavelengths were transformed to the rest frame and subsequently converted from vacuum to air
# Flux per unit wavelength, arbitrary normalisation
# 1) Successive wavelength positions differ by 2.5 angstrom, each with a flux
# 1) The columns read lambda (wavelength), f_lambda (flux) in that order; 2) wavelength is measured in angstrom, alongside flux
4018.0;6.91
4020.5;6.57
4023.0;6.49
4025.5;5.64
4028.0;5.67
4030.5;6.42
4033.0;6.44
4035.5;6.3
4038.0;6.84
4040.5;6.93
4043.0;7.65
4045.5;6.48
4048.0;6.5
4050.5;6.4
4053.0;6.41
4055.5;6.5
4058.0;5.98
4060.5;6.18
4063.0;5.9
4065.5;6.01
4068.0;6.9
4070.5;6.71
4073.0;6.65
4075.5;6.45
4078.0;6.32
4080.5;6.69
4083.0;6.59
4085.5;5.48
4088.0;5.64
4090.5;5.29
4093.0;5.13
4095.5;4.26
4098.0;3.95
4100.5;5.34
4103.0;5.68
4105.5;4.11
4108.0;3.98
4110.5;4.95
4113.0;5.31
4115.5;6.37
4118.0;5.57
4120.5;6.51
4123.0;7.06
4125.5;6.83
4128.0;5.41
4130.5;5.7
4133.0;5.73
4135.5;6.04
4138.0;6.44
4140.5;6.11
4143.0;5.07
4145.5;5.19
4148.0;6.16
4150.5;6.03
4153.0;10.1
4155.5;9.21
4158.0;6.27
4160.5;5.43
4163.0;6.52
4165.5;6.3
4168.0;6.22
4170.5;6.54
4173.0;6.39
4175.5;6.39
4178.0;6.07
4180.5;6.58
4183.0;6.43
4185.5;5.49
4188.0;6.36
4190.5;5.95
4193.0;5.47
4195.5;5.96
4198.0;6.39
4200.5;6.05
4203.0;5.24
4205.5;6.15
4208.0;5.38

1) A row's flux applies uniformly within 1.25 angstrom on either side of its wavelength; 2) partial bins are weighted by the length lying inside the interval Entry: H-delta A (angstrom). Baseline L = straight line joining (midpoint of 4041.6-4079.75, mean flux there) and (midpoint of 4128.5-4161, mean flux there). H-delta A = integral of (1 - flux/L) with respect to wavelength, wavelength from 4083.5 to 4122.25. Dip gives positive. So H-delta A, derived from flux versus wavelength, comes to 7.4 angstrom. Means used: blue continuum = 6.47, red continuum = 6.42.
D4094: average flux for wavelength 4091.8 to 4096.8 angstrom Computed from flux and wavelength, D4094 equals 4.68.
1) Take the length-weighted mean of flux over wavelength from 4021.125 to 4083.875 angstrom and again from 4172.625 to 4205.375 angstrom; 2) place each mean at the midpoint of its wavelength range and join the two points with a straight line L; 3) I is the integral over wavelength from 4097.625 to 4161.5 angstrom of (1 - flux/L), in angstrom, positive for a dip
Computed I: 2.5 angstrom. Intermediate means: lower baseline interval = 6.44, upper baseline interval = 6.05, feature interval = 5.97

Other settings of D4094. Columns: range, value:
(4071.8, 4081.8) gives 6.53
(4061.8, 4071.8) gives 6.38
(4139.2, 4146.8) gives 5.47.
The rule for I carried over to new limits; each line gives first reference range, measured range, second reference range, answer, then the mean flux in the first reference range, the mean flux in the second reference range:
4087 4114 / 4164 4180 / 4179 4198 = -1.4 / 4.87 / 6.06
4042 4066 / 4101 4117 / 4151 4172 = 3.9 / 6.4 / 7.03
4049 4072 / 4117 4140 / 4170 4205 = 0.2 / 6.34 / 6.09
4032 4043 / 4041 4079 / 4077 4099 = -1.8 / 6.75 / 5.49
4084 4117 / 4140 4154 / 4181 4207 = -2.2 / 5.05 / 5.96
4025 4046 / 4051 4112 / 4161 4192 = 6.7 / 6.52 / 6.24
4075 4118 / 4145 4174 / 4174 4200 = -4.2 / 5.37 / 6.11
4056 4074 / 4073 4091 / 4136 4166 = 0.7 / 6.34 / 6.56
